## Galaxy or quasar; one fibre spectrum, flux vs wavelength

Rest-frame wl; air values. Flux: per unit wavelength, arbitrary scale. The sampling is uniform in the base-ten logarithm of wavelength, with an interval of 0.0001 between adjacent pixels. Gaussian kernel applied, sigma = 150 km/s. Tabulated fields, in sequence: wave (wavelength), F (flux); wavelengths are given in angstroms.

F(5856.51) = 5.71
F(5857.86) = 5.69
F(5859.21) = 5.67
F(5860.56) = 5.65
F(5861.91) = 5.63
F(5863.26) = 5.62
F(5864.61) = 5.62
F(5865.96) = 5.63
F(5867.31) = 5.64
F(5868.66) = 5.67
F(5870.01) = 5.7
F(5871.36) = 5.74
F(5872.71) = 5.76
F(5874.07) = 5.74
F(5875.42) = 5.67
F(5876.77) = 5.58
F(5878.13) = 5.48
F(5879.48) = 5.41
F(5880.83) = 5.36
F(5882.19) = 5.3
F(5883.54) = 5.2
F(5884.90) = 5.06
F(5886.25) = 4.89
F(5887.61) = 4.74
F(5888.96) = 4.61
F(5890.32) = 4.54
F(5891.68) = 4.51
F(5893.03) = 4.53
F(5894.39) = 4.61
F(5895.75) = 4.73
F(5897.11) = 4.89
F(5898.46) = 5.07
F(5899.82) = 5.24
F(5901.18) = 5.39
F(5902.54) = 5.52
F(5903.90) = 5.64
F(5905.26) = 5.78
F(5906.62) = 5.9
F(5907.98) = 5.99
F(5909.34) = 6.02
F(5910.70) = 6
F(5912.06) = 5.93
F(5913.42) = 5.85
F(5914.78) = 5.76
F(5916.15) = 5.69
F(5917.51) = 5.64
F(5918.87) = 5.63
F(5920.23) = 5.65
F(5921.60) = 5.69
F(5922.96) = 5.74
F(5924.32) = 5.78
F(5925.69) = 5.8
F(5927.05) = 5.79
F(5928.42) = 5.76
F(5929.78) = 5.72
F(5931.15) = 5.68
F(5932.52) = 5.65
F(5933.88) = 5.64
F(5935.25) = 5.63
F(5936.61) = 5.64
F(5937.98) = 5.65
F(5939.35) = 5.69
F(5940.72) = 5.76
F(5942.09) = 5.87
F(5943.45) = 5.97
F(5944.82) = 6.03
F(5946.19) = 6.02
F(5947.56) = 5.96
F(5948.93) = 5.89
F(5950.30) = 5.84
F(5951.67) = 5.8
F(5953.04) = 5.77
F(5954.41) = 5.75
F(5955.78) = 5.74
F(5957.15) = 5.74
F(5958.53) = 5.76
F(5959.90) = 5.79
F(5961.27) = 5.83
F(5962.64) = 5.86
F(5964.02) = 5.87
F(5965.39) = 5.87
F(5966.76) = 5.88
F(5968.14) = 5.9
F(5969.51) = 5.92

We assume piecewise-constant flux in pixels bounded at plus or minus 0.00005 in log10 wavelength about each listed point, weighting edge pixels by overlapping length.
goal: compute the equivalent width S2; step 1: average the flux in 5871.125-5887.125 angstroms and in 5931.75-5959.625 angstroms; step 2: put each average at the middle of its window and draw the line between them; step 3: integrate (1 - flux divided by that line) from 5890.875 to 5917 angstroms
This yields 0.64 angstroms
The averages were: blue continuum 5.41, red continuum 5.79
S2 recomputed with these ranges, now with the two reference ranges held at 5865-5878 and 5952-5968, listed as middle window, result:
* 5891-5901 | 1.5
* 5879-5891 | 1.4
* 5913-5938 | 0.2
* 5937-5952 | -0.2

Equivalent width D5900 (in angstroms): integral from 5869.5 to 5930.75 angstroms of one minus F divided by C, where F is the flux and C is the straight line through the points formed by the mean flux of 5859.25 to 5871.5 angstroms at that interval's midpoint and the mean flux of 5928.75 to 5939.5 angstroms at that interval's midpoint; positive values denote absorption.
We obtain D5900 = 2.3 angstroms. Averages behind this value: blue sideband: 5.65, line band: 5.45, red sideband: 5.66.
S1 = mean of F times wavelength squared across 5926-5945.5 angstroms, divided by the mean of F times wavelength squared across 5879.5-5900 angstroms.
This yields 1.2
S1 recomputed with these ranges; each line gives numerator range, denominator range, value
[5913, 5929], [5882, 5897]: 1.21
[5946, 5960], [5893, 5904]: 1.17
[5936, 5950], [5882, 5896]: 1.25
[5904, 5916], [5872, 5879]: 1.06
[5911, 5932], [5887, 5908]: 1.14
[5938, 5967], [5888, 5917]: 1.11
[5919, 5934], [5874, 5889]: 1.10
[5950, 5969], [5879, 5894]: 1.21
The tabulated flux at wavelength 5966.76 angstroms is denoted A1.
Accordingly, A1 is 5.88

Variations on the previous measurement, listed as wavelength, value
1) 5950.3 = 5.84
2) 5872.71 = 5.76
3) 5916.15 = 5.69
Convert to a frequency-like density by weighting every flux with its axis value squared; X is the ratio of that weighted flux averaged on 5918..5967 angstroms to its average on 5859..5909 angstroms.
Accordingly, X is 1.10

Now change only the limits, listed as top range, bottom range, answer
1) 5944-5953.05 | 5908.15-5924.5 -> 1.03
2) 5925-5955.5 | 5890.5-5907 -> 1.15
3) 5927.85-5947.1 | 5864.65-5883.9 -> 1.06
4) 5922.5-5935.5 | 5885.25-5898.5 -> 1.23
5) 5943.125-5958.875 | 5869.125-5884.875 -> 1.09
